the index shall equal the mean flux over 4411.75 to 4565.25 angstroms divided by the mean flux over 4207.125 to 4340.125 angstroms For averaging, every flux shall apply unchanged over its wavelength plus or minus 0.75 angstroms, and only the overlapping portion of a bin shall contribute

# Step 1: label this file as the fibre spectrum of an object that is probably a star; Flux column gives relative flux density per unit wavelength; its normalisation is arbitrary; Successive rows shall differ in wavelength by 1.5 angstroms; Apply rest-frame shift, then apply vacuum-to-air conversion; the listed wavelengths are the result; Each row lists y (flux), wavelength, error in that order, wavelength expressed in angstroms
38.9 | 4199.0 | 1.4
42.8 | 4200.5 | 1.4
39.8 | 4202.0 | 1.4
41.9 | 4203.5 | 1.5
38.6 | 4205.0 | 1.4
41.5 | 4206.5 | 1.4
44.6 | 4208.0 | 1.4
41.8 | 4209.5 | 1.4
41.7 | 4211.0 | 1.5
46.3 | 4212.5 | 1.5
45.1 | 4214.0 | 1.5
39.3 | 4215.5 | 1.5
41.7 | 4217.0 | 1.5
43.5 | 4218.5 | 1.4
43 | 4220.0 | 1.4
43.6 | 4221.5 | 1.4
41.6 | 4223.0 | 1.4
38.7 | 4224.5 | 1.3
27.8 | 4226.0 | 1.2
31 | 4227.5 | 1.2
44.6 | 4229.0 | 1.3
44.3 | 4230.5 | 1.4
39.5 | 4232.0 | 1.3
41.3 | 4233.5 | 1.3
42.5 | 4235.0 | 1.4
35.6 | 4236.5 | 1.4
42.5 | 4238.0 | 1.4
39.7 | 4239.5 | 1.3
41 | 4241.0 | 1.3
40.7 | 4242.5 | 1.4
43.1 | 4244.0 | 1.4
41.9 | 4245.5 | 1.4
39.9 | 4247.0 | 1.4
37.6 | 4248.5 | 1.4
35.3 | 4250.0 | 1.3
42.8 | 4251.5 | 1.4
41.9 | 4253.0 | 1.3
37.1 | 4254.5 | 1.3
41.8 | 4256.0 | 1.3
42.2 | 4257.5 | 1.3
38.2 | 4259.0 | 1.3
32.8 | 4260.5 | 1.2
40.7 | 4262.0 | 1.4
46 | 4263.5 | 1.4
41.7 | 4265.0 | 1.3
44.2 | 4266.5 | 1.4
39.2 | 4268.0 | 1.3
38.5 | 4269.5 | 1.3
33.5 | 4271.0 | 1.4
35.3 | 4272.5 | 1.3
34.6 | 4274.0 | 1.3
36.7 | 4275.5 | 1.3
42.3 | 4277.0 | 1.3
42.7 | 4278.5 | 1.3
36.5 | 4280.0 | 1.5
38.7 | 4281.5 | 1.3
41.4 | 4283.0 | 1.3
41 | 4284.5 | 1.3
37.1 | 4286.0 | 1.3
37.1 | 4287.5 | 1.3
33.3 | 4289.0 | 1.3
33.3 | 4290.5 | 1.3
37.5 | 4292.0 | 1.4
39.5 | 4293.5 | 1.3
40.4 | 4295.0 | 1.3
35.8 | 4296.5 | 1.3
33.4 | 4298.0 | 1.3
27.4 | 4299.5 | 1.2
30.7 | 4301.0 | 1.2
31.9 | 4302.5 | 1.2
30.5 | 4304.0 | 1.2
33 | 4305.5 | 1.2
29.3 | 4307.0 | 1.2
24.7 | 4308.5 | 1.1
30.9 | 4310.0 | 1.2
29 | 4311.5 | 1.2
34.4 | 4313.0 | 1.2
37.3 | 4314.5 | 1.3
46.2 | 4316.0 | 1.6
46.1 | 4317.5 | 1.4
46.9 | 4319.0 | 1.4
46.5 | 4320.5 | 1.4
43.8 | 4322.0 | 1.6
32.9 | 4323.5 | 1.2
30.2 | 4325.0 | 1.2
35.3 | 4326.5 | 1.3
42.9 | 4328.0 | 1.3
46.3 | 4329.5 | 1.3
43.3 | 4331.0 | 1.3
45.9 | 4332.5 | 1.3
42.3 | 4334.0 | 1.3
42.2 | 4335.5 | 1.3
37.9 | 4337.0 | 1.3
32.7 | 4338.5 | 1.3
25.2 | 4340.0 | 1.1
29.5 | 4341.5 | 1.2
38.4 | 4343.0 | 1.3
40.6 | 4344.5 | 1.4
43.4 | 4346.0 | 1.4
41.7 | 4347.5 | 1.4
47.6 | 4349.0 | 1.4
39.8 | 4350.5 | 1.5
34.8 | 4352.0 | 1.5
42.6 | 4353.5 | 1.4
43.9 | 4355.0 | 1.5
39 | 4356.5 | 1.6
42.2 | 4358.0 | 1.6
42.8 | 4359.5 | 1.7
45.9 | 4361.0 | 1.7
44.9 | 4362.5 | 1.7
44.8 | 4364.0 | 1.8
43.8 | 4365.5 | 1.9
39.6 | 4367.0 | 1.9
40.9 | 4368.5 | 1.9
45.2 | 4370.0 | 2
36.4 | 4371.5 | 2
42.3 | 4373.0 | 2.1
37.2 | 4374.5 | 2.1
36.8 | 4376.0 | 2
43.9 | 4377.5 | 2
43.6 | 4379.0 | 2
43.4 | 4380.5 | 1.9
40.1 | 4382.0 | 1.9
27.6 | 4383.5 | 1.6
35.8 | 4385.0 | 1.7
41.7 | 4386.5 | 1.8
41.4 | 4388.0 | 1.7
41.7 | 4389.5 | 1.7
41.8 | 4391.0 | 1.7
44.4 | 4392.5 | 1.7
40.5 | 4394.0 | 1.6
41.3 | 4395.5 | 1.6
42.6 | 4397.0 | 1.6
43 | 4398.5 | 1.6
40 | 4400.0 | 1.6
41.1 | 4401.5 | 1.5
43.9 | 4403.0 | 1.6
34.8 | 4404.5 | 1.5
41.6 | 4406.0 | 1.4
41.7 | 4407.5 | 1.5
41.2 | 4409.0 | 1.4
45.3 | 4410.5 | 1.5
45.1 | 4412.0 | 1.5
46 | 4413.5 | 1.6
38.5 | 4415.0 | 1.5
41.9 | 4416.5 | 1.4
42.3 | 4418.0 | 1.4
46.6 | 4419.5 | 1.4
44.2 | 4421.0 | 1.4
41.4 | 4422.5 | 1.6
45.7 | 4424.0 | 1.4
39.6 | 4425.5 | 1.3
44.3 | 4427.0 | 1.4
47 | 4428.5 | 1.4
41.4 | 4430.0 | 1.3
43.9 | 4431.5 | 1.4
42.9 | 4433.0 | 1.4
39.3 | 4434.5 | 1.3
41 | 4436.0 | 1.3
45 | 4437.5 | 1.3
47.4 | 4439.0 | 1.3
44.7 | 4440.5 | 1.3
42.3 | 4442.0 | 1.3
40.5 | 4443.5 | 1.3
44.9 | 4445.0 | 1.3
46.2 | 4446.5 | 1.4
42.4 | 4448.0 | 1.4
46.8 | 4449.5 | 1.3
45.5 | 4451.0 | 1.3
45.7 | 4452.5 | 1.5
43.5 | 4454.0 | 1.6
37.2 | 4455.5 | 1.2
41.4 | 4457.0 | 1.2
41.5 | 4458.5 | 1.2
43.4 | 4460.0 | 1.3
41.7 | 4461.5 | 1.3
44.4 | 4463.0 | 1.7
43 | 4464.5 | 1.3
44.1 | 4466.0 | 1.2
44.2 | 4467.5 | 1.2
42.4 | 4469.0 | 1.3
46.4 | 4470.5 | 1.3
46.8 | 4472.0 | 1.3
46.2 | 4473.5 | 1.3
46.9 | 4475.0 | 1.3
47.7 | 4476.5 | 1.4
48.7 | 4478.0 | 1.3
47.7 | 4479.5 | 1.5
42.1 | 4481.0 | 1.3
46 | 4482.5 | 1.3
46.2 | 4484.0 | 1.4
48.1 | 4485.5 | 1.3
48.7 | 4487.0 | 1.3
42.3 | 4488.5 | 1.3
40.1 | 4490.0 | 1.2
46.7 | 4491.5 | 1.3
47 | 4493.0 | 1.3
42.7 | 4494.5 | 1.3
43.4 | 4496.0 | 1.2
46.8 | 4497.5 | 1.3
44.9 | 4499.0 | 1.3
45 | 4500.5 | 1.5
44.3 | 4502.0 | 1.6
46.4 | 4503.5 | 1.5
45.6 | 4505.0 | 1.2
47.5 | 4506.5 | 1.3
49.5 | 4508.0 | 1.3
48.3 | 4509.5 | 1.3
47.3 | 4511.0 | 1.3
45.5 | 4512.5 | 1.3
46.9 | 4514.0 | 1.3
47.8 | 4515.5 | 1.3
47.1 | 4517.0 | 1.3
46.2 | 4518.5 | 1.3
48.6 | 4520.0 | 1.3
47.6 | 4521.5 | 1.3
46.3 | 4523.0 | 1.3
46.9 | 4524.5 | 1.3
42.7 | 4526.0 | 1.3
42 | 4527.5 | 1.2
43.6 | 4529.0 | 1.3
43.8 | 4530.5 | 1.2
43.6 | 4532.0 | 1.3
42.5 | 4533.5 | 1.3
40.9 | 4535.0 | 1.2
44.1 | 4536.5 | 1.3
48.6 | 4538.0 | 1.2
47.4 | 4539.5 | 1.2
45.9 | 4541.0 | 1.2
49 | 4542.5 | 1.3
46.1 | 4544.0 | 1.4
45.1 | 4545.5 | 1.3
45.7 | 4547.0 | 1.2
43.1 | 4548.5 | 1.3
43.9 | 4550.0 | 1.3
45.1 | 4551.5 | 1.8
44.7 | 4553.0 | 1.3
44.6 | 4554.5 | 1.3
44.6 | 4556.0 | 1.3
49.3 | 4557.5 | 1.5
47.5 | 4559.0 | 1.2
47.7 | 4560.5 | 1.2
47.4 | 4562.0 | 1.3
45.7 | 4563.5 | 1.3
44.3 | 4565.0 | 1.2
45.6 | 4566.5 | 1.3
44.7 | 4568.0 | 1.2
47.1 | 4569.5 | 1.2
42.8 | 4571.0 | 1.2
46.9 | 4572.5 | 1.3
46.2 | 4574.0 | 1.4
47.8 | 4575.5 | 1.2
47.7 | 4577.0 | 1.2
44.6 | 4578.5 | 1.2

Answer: 1.16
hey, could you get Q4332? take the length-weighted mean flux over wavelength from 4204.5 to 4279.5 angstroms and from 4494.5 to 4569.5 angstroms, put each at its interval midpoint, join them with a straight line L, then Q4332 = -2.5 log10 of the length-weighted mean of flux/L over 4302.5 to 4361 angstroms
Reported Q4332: 0.09 mag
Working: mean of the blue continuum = 40.2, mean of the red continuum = 45.7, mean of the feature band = 38.5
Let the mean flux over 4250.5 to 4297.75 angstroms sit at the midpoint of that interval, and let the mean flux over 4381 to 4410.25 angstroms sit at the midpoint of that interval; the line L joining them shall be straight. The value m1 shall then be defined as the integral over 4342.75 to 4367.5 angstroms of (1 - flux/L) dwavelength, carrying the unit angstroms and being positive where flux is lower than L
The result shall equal -1.44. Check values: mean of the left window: 38.8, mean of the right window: 40.4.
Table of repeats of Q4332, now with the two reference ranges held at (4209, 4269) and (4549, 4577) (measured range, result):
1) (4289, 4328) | 0.17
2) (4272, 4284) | 0.07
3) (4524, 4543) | 0.02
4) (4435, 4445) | 0.01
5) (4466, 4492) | -0.03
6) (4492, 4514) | -0.03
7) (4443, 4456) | 0.01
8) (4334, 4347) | 0.15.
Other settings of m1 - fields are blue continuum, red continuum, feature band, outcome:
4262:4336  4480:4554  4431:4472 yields -0.3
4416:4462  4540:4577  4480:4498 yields -0.3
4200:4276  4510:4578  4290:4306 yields 2.8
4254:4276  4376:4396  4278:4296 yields 0.5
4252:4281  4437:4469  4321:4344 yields 1.6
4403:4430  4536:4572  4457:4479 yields -0.4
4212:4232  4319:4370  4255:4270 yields 0.1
